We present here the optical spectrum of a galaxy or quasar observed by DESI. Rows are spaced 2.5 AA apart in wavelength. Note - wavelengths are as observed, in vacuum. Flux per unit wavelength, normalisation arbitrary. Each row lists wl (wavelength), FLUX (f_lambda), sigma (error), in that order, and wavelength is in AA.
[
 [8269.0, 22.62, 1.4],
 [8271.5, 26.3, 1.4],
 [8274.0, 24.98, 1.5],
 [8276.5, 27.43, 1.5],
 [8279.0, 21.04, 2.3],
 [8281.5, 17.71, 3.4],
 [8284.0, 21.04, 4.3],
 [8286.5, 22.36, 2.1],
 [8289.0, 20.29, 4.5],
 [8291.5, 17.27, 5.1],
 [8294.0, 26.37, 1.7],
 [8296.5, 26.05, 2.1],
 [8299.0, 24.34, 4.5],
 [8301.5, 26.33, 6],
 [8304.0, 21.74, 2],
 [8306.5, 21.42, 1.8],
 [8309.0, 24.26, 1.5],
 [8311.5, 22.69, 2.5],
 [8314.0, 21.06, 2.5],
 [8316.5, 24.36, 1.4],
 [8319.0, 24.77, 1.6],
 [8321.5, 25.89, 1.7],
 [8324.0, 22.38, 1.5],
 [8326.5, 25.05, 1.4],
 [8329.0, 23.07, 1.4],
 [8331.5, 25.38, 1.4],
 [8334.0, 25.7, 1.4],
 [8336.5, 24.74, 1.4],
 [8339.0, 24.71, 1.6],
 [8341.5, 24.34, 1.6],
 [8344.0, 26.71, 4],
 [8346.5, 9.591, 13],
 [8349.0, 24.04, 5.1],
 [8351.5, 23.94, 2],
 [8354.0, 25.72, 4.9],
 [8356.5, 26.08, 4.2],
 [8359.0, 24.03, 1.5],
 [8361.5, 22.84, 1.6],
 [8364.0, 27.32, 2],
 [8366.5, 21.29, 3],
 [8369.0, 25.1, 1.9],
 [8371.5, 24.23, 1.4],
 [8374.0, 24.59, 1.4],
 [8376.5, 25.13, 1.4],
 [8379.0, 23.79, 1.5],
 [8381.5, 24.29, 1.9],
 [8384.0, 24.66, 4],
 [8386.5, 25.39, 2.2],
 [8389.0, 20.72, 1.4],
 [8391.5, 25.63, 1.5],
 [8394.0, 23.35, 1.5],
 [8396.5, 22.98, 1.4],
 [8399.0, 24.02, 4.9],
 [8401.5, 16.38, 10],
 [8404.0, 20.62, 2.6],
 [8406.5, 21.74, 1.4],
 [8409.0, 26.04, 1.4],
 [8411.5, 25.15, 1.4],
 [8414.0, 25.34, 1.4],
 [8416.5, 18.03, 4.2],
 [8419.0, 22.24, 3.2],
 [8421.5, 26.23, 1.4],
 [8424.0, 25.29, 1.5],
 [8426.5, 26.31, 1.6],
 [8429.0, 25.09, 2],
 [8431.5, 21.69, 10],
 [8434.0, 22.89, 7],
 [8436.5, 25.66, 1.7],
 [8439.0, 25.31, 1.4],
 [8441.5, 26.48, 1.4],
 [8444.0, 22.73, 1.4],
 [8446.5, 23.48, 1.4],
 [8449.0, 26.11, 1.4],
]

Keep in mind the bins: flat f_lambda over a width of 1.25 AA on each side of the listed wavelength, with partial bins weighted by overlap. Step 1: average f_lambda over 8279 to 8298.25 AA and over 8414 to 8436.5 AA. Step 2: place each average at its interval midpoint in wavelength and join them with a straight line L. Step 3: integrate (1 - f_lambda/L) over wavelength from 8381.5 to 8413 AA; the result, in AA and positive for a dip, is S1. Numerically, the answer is 0.2 AA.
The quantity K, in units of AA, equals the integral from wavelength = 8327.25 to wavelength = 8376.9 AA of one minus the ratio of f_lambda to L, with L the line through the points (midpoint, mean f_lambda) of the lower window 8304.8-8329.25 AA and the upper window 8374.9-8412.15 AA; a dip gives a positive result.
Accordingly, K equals -1.1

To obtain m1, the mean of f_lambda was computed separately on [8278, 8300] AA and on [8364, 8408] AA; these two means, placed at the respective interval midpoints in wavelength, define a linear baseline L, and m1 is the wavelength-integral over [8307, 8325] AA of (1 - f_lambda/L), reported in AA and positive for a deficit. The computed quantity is -1.1 AA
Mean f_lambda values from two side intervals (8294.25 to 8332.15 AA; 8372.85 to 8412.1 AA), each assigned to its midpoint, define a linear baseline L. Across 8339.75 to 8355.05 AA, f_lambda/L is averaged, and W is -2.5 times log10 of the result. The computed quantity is 0.060 mag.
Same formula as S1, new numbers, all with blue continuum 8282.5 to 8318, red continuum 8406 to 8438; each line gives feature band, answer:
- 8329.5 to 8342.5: -1.0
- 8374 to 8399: -0.4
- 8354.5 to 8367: -0.6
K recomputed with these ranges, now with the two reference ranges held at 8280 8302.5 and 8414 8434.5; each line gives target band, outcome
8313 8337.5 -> -1.72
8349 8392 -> -2.35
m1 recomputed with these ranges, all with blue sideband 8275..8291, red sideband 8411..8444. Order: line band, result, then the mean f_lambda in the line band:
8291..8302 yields -1.33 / 24.4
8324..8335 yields -1.05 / 24.5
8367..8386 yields -0.98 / 24.4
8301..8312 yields -0.60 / 23.1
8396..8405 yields 1.08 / 20.8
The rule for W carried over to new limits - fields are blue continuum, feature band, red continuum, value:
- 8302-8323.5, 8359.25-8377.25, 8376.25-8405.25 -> -0.06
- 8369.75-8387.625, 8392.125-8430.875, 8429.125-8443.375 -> 0.05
